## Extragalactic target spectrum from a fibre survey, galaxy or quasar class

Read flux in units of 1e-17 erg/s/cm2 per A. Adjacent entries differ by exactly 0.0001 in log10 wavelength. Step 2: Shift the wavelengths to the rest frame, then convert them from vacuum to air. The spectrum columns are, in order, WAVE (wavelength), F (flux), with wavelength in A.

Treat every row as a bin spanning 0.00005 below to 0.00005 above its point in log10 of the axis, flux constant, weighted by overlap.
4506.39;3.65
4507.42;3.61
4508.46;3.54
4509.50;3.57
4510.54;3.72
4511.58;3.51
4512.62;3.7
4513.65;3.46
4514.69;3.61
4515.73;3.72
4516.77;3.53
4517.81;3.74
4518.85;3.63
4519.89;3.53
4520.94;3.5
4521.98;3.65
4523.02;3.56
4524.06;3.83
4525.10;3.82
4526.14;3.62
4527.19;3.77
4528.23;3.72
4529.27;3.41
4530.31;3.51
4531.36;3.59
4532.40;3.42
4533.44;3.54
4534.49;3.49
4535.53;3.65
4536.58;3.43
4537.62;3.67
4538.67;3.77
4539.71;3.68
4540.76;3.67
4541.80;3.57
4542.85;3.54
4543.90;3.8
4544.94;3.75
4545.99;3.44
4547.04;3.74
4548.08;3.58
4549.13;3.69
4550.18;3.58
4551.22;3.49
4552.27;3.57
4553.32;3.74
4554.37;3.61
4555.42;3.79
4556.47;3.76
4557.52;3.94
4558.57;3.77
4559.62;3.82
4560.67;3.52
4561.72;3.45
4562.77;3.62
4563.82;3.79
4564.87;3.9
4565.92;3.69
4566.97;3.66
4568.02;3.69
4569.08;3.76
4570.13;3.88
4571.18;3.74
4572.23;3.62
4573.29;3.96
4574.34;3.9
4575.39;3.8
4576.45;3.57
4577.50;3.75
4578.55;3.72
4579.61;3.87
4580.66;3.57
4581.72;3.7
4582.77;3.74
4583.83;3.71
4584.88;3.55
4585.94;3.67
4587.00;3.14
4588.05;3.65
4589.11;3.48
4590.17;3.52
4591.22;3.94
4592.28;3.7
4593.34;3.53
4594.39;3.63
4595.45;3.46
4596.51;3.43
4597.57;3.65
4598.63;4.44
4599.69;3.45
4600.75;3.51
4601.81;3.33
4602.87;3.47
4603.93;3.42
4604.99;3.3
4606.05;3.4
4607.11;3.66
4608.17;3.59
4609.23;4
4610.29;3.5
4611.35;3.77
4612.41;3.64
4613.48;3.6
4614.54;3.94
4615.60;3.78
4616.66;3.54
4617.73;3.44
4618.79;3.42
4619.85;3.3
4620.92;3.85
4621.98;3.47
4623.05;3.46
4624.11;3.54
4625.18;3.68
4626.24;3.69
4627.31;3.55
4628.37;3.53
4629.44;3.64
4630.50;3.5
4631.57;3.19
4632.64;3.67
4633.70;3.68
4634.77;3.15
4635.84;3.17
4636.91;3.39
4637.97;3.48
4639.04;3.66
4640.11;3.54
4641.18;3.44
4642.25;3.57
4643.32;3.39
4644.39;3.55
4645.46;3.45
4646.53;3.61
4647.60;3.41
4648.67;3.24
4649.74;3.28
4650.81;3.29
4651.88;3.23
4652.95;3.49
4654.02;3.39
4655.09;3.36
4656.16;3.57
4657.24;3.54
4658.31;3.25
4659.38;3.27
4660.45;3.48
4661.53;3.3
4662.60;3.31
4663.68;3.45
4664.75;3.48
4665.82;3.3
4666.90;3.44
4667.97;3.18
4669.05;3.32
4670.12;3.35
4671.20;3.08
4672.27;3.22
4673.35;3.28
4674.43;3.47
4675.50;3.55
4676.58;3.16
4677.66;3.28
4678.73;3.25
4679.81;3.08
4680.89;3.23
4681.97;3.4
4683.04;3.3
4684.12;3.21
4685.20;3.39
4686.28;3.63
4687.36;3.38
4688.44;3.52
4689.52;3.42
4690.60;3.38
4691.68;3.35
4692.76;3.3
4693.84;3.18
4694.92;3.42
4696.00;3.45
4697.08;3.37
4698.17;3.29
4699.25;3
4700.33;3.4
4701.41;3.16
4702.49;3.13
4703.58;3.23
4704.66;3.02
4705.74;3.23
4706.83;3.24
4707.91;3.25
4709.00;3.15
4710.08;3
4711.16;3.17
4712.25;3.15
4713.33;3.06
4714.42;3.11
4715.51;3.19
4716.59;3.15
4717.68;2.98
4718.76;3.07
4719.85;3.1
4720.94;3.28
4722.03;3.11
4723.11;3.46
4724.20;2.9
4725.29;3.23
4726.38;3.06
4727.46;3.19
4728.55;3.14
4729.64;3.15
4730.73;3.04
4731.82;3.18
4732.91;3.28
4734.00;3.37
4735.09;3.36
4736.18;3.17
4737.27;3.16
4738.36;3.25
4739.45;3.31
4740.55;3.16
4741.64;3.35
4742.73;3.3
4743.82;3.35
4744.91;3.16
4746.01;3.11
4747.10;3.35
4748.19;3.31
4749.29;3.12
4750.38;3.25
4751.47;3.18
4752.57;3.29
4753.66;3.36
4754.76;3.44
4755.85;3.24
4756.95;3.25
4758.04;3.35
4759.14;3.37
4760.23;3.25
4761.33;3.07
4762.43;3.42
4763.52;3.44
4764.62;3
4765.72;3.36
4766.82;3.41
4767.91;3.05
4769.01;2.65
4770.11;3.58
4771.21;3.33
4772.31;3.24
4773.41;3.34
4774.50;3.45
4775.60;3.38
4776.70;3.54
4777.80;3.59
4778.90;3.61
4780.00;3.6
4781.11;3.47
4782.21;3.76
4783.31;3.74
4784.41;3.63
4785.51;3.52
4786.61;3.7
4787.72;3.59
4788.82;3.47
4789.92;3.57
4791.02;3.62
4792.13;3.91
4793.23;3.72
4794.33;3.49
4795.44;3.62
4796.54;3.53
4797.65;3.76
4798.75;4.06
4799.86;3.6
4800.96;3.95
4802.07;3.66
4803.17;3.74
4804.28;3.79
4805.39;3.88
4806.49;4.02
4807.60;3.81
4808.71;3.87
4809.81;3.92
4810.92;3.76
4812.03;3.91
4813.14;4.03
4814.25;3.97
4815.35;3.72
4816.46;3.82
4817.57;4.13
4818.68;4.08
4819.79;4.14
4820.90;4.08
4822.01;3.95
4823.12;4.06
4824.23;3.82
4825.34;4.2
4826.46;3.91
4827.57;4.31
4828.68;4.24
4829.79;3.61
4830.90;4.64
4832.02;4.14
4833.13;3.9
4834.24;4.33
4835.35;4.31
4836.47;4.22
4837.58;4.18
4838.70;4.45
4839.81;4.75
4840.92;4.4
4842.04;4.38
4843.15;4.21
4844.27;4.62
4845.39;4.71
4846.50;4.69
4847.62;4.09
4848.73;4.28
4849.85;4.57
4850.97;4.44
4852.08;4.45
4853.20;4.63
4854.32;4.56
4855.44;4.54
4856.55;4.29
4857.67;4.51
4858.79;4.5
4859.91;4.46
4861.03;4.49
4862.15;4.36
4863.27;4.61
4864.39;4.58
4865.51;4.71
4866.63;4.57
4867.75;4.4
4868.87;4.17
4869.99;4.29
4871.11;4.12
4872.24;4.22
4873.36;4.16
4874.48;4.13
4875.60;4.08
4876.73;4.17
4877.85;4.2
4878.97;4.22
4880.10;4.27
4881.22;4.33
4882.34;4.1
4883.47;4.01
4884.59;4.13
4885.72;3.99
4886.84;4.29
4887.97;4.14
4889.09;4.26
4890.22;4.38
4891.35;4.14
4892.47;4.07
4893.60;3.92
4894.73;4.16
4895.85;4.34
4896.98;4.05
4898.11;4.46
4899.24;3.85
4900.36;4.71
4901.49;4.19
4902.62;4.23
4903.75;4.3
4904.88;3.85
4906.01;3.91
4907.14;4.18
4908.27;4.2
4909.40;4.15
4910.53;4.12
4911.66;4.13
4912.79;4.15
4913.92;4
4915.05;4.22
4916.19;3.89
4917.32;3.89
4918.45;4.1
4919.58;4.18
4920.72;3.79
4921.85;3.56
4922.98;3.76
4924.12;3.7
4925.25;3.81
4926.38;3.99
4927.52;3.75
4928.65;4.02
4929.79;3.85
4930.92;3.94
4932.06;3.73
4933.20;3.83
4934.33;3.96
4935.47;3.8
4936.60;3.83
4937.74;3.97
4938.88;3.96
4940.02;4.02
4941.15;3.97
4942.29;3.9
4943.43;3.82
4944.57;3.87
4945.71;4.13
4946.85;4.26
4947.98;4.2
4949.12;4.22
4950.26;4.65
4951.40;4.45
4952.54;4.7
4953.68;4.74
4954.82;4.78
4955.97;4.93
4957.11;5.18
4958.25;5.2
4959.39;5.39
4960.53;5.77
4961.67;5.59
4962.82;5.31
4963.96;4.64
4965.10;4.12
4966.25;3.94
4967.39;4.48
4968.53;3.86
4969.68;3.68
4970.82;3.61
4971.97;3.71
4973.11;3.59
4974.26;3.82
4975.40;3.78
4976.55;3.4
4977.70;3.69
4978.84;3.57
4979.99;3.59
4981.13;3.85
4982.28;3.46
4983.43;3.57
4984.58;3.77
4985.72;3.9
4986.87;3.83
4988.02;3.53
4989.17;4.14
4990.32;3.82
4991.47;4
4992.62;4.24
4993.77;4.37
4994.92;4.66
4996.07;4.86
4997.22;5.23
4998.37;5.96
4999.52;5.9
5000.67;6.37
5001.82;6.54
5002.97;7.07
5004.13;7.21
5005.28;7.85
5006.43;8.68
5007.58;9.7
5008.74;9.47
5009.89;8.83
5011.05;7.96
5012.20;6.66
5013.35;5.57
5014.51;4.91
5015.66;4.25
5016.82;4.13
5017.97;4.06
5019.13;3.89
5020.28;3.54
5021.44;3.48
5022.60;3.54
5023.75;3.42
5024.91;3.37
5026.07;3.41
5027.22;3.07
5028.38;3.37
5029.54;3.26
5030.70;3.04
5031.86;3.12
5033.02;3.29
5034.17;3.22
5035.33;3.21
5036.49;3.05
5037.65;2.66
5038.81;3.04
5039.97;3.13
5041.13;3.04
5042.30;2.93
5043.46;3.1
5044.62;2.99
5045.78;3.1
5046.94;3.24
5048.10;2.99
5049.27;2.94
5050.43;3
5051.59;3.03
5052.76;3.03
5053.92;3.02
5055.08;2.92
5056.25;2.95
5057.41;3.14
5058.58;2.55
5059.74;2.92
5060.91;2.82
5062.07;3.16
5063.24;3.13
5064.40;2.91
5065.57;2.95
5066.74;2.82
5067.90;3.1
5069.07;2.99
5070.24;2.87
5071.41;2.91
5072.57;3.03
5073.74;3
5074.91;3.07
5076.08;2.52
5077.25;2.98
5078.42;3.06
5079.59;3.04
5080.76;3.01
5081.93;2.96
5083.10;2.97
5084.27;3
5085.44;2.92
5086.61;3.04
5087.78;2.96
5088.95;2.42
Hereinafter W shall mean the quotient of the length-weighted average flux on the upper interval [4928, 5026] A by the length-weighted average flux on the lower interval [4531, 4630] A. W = 1.28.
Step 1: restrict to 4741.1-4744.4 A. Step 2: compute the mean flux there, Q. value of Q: 3.34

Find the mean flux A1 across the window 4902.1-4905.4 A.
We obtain 4.13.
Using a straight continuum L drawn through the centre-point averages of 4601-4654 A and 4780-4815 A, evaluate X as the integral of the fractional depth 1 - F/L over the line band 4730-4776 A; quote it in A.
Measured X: 5.2 A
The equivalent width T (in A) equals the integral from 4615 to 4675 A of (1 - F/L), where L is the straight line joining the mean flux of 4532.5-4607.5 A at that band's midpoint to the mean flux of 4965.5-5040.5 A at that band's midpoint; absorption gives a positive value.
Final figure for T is 5.7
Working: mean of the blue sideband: 3.65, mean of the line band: 3.43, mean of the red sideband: 4.51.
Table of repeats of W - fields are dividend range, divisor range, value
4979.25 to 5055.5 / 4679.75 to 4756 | 1.34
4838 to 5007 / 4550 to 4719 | 1.25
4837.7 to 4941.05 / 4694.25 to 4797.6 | 1.27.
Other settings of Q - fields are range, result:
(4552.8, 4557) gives 3.72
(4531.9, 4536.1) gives 3.52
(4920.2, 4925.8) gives 3.73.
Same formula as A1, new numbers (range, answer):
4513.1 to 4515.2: 3.55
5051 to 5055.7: 3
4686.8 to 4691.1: 3.42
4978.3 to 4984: 3.61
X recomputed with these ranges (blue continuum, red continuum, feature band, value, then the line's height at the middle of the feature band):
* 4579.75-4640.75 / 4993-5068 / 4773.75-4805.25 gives 1.6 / 3.85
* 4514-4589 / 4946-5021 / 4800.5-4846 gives 3.8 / 4.46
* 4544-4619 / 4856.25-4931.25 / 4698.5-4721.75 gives 4.3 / 3.86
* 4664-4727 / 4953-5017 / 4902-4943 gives 6.2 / 4.67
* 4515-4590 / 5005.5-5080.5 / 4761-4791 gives 2.1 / 3.69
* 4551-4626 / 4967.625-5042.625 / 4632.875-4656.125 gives 2.1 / 3.76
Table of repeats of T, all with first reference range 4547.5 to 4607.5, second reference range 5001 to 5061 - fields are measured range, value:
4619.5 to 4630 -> 0.4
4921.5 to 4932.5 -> 0.7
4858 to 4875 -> -1.6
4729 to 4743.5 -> 2.3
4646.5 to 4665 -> 1.8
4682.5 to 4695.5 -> 1.4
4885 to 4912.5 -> -0.8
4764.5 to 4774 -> 1.6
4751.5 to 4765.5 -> 2.1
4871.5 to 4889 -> -0.6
